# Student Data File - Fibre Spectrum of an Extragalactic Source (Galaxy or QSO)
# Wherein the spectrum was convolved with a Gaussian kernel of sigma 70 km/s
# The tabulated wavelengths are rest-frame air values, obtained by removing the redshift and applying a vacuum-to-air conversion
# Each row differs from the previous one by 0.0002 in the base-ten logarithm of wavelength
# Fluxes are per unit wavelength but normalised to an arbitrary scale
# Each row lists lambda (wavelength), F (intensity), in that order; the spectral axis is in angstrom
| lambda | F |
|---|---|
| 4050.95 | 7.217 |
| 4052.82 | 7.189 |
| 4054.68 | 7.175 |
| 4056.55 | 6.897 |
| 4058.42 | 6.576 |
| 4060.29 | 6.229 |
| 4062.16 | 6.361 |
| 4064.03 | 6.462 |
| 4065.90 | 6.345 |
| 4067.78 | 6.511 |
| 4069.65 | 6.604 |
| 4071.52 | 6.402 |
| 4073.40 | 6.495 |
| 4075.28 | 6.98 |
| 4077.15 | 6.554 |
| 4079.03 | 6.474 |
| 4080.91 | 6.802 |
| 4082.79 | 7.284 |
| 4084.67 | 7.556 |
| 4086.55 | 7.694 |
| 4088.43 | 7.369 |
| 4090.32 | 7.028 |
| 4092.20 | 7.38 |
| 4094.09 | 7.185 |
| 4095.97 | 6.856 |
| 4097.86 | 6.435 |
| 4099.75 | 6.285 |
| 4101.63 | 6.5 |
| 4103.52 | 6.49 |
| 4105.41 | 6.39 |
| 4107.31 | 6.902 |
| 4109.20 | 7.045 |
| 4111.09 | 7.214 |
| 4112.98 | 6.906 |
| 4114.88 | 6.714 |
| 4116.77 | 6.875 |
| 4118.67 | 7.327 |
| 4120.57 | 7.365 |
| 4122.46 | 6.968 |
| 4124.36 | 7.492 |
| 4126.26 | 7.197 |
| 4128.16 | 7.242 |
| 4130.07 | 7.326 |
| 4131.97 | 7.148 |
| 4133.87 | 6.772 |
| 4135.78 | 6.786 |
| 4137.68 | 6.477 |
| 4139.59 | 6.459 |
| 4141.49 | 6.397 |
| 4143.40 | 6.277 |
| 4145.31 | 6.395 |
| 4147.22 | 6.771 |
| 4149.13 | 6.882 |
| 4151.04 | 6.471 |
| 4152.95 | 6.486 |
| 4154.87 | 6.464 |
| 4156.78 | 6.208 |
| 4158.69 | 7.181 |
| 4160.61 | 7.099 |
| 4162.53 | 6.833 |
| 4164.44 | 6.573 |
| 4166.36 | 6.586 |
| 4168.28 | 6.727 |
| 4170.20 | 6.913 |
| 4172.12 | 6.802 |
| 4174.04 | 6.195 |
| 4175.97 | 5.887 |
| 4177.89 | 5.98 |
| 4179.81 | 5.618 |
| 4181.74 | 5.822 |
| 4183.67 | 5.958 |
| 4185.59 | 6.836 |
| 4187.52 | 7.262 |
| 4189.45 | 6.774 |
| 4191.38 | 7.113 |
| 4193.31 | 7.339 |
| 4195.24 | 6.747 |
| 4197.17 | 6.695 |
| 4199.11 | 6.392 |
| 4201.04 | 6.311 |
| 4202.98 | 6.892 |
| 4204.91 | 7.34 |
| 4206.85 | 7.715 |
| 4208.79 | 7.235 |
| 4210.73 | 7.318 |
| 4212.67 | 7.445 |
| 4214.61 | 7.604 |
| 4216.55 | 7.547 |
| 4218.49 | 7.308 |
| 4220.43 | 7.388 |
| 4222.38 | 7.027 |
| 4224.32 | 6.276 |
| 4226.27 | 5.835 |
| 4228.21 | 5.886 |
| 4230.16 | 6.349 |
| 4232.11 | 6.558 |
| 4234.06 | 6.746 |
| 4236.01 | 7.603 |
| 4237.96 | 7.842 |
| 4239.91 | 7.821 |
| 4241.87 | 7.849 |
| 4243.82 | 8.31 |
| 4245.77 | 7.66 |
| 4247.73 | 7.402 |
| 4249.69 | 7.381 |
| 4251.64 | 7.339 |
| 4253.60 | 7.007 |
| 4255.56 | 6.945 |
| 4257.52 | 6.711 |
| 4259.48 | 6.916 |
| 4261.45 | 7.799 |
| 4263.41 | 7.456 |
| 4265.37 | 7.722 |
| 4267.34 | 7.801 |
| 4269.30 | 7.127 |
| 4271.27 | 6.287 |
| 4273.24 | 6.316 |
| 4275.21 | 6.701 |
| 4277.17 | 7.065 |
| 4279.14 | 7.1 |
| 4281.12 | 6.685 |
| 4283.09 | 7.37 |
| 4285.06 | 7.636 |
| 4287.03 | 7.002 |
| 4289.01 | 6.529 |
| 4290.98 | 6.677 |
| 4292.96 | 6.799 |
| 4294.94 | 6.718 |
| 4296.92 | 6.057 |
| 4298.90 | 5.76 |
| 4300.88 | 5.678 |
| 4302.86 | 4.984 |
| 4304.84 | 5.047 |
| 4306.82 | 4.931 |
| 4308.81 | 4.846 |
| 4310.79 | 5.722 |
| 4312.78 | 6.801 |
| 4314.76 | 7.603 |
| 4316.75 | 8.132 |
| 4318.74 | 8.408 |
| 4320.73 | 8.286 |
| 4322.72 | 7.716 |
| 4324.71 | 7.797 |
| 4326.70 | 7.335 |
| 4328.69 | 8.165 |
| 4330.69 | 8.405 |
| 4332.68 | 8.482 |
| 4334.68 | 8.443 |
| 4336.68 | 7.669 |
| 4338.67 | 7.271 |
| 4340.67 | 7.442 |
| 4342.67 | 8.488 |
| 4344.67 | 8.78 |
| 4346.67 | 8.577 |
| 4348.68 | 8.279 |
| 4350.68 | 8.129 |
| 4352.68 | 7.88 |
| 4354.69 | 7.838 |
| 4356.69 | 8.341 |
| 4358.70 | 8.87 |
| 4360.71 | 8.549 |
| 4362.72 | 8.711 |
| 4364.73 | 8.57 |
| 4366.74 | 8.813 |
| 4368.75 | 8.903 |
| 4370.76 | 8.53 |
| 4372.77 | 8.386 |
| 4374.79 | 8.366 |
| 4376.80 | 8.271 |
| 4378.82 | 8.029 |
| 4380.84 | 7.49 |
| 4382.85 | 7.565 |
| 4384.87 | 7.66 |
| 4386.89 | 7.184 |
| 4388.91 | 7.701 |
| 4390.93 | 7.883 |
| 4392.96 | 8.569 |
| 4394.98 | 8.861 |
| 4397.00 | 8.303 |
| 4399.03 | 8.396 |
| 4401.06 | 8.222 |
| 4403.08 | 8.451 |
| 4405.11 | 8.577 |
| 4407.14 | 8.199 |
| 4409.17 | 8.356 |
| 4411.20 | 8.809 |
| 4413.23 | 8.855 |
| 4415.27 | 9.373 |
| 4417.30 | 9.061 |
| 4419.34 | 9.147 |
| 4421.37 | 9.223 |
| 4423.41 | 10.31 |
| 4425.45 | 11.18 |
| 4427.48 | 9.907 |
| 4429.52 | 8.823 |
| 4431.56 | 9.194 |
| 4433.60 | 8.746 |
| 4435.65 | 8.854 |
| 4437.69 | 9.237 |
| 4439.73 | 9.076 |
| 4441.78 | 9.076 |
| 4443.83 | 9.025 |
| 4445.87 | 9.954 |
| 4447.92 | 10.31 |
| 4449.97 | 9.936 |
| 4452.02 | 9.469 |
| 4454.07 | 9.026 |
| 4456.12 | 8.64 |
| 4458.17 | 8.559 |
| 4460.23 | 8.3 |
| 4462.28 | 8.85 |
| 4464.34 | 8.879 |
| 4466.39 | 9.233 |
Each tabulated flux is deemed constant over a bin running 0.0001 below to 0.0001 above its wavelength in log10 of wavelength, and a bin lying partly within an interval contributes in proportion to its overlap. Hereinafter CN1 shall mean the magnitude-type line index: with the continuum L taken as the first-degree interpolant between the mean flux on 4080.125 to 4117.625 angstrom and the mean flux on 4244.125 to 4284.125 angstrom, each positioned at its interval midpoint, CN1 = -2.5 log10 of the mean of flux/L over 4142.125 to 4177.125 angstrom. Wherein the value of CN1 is 0.07 mag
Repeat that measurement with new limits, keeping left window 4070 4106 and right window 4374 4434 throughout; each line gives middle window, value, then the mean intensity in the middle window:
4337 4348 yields 0.026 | 8.09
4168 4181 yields 0.170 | 6.27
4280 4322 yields 0.221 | 6.56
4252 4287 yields 0.112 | 7.1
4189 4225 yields 0.064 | 7.09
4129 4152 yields 0.073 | 6.68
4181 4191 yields 0.128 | 6.58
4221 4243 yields 0.112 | 6.91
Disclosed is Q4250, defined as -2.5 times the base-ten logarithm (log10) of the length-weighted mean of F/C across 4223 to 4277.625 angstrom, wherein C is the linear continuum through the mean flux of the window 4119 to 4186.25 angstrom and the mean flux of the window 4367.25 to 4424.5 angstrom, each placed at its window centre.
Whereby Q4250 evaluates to 0.042 mag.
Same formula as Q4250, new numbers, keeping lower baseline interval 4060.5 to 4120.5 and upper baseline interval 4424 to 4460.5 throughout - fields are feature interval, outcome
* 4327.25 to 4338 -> 0.049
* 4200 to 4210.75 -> 0.078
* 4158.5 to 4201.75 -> 0.135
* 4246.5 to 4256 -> 0.104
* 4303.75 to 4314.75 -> 0.427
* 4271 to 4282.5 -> 0.206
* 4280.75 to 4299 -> 0.213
